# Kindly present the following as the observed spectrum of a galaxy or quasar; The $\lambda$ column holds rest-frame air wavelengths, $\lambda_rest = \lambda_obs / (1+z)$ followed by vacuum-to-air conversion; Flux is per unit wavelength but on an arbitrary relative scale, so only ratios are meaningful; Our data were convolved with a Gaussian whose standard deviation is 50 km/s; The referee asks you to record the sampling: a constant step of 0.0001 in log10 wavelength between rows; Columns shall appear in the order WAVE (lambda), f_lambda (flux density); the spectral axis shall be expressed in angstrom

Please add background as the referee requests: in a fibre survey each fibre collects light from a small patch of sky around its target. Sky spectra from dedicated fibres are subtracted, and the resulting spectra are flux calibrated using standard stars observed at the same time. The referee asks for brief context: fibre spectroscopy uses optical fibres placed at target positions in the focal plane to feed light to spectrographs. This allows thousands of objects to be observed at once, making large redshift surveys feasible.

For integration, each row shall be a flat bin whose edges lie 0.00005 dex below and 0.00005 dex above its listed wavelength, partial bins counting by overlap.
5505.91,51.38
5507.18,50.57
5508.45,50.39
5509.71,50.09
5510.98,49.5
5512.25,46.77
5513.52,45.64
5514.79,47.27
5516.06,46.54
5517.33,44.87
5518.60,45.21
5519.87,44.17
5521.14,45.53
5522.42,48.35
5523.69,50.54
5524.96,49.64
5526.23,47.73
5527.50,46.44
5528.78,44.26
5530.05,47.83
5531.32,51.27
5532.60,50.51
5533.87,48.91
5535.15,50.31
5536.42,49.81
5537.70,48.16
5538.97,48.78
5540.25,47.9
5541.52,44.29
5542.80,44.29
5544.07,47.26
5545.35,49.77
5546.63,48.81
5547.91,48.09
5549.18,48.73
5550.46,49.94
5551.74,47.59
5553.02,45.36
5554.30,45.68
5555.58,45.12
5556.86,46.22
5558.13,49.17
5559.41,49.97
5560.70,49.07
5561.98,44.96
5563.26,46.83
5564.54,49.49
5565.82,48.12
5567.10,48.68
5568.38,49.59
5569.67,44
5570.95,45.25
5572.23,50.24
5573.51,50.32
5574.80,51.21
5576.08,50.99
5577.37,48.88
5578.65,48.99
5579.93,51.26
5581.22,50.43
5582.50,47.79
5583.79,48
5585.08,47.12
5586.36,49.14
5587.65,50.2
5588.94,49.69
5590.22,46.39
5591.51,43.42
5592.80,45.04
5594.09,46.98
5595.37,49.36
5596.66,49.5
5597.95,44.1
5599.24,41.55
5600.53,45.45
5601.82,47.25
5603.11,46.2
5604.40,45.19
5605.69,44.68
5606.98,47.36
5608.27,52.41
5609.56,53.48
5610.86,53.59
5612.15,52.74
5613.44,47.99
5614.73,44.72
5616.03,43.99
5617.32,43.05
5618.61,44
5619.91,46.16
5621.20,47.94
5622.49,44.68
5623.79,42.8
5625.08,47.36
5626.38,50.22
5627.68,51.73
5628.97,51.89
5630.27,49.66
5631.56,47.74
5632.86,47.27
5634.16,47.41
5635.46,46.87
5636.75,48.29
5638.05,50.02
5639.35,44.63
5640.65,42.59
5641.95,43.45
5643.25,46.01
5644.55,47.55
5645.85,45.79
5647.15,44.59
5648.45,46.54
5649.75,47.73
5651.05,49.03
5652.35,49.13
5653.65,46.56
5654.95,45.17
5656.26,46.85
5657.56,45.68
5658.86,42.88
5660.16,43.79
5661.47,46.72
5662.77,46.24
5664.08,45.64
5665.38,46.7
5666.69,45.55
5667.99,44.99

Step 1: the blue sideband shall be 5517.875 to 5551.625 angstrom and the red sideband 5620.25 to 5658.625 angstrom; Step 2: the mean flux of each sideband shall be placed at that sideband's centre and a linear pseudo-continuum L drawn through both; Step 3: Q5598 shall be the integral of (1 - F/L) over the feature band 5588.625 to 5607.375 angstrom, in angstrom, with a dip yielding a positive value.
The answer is 0.5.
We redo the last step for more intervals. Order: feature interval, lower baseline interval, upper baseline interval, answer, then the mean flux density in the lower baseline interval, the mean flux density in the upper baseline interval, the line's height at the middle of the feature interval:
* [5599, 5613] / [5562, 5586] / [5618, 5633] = -0.1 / 48.7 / 47.6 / 48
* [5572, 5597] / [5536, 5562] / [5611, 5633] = -0.6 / 47.6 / 47.5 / 47.5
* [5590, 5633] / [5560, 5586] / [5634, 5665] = 0.1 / 48.6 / 46.2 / 47.4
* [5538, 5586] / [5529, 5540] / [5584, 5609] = 0.1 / 49.2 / 46.9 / 48.2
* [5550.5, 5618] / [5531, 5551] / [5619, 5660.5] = 0.0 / 48.5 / 46.8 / 47.8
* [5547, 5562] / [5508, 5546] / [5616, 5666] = -0.1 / 47.7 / 46.6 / 47.4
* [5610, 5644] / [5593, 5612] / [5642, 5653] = 0.0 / 47.7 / 46.9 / 47.3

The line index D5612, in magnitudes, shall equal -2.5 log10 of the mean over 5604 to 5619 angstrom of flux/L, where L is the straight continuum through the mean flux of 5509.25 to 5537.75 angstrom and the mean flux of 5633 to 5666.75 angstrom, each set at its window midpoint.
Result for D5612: -0.03 mag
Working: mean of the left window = 47.8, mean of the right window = 46.2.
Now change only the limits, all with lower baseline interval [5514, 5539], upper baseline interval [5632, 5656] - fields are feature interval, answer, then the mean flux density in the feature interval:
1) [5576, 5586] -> -0.04 mag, 49.1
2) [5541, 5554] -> 0.00 mag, 47.4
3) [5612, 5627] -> 0.02 mag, 46.1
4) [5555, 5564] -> 0.00 mag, 47.4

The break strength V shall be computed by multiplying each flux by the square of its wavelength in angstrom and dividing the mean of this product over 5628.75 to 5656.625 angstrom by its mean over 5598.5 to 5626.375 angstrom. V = 1.01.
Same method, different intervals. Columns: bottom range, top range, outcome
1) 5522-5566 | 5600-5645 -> 1.01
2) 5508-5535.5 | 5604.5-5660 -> 1.03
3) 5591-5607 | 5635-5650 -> 1.02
